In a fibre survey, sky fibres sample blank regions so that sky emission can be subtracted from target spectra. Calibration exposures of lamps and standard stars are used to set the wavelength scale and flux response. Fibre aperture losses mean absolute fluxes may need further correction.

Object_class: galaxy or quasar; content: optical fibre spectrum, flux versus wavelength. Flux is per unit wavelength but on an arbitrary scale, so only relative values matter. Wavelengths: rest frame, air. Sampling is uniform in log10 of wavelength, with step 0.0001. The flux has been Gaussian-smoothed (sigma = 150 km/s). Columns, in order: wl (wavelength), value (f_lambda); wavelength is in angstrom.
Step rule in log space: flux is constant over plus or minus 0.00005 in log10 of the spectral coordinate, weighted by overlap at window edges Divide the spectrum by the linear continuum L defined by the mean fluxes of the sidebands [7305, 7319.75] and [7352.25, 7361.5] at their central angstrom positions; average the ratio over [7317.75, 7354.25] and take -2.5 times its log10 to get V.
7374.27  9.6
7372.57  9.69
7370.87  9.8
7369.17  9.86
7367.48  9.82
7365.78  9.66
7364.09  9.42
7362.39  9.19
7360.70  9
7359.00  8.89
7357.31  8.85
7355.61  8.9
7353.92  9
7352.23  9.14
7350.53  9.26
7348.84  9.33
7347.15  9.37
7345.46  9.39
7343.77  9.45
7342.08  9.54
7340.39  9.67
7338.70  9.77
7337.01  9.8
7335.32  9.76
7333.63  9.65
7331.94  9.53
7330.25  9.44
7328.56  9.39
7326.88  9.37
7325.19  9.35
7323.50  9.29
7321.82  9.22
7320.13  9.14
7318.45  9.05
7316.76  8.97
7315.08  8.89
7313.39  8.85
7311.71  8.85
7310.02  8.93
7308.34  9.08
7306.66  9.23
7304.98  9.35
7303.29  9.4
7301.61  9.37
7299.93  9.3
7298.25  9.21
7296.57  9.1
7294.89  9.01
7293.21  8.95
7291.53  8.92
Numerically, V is -0.05 mag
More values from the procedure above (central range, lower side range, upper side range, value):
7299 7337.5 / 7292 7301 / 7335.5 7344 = 0.02 mag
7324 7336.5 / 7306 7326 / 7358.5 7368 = -0.04 mag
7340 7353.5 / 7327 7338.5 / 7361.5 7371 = 0.03 mag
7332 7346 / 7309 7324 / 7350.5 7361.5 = -0.07 mag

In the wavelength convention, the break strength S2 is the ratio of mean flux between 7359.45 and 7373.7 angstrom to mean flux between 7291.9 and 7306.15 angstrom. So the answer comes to 1.04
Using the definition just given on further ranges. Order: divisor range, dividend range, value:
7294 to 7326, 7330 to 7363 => 1.02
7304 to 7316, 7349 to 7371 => 1.03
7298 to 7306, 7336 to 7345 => 1.03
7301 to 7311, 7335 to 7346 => 1.04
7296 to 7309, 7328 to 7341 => 1.04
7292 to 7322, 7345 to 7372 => 1.02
